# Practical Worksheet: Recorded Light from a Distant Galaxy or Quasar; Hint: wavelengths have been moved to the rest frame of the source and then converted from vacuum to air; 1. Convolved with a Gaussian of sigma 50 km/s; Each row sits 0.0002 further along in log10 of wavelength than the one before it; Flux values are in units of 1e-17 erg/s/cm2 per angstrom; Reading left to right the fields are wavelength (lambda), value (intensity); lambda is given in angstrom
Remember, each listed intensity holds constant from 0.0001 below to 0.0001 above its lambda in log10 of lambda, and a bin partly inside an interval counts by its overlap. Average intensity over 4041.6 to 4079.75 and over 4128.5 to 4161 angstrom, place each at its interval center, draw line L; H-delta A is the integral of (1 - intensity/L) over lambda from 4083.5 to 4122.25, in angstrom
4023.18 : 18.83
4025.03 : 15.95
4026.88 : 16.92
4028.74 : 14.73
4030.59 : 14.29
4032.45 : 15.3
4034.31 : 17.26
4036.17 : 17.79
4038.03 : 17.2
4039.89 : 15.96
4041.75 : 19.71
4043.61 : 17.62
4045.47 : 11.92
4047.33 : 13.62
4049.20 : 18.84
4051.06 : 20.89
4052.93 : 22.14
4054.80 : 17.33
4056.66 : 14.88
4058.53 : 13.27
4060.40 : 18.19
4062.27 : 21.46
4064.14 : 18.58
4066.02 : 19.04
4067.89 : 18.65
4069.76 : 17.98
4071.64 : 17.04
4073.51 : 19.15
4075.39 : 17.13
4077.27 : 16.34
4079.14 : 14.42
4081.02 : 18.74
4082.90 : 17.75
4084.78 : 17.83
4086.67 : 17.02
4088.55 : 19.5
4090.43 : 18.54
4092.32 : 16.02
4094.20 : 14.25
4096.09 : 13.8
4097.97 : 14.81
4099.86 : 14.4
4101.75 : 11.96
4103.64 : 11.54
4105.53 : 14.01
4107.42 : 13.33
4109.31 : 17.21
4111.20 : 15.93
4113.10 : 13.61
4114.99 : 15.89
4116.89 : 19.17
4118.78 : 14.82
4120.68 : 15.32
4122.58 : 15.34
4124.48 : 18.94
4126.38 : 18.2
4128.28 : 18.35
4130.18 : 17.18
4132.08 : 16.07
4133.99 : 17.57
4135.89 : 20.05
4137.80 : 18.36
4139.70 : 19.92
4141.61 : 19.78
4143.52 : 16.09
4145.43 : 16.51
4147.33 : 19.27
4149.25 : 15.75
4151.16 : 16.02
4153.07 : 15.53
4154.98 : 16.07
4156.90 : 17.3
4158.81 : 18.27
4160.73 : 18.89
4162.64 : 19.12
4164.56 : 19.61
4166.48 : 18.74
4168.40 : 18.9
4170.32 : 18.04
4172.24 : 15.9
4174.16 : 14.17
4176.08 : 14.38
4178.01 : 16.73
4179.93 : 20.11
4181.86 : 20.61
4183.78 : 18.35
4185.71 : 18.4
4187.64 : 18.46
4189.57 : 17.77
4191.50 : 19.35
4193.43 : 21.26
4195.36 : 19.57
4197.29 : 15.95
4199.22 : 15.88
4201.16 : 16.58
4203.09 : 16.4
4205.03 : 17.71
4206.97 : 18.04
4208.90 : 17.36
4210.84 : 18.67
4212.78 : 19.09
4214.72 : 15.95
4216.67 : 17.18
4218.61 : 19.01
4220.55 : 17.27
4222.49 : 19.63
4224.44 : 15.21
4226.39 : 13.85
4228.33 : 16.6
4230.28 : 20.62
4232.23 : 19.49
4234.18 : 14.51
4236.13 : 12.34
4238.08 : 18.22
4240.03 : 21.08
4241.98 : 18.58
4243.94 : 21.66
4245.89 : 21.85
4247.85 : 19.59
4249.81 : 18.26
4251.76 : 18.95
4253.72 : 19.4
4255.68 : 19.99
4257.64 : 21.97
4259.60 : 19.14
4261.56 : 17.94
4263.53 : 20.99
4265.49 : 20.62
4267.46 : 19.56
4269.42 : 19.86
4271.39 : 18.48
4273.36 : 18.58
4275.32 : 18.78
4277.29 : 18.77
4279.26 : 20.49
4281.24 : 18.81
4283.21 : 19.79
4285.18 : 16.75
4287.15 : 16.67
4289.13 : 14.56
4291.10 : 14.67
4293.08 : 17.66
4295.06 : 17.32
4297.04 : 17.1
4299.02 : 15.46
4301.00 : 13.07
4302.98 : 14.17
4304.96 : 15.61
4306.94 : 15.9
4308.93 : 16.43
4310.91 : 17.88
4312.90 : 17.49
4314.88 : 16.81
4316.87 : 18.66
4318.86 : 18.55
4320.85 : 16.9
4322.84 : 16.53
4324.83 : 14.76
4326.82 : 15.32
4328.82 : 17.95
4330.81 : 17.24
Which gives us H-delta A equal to 4.6 angstrom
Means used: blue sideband 17.5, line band 15.5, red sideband 17.6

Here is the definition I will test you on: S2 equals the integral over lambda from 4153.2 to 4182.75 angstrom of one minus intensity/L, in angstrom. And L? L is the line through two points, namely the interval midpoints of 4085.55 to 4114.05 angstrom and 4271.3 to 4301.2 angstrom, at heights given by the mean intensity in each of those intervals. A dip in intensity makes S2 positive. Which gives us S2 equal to -3.3 angstrom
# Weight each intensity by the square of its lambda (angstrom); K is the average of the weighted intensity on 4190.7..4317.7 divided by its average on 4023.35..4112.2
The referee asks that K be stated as 1.2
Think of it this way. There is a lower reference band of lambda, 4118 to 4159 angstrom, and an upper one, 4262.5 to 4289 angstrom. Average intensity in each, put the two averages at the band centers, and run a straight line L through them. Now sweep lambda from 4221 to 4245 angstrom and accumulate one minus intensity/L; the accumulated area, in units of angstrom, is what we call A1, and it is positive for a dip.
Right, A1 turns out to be 1.0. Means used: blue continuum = 17.3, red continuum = 18.9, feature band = 17.7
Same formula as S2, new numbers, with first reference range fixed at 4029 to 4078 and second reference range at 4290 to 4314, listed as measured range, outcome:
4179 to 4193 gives -2.0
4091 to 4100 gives 1.2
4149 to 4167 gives -0.8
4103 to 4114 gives 1.7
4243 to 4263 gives -4.4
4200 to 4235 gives -1.9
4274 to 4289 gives -2.0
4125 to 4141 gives -1.3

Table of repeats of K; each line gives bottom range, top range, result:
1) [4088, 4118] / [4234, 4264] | 1.35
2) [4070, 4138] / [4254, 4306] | 1.19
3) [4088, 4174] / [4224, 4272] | 1.19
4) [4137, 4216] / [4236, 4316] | 1.07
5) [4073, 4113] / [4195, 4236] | 1.16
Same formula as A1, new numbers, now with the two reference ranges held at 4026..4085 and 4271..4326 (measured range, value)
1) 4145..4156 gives 0.4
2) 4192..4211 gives -0.7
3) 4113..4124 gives 0.8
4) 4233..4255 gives -2.0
